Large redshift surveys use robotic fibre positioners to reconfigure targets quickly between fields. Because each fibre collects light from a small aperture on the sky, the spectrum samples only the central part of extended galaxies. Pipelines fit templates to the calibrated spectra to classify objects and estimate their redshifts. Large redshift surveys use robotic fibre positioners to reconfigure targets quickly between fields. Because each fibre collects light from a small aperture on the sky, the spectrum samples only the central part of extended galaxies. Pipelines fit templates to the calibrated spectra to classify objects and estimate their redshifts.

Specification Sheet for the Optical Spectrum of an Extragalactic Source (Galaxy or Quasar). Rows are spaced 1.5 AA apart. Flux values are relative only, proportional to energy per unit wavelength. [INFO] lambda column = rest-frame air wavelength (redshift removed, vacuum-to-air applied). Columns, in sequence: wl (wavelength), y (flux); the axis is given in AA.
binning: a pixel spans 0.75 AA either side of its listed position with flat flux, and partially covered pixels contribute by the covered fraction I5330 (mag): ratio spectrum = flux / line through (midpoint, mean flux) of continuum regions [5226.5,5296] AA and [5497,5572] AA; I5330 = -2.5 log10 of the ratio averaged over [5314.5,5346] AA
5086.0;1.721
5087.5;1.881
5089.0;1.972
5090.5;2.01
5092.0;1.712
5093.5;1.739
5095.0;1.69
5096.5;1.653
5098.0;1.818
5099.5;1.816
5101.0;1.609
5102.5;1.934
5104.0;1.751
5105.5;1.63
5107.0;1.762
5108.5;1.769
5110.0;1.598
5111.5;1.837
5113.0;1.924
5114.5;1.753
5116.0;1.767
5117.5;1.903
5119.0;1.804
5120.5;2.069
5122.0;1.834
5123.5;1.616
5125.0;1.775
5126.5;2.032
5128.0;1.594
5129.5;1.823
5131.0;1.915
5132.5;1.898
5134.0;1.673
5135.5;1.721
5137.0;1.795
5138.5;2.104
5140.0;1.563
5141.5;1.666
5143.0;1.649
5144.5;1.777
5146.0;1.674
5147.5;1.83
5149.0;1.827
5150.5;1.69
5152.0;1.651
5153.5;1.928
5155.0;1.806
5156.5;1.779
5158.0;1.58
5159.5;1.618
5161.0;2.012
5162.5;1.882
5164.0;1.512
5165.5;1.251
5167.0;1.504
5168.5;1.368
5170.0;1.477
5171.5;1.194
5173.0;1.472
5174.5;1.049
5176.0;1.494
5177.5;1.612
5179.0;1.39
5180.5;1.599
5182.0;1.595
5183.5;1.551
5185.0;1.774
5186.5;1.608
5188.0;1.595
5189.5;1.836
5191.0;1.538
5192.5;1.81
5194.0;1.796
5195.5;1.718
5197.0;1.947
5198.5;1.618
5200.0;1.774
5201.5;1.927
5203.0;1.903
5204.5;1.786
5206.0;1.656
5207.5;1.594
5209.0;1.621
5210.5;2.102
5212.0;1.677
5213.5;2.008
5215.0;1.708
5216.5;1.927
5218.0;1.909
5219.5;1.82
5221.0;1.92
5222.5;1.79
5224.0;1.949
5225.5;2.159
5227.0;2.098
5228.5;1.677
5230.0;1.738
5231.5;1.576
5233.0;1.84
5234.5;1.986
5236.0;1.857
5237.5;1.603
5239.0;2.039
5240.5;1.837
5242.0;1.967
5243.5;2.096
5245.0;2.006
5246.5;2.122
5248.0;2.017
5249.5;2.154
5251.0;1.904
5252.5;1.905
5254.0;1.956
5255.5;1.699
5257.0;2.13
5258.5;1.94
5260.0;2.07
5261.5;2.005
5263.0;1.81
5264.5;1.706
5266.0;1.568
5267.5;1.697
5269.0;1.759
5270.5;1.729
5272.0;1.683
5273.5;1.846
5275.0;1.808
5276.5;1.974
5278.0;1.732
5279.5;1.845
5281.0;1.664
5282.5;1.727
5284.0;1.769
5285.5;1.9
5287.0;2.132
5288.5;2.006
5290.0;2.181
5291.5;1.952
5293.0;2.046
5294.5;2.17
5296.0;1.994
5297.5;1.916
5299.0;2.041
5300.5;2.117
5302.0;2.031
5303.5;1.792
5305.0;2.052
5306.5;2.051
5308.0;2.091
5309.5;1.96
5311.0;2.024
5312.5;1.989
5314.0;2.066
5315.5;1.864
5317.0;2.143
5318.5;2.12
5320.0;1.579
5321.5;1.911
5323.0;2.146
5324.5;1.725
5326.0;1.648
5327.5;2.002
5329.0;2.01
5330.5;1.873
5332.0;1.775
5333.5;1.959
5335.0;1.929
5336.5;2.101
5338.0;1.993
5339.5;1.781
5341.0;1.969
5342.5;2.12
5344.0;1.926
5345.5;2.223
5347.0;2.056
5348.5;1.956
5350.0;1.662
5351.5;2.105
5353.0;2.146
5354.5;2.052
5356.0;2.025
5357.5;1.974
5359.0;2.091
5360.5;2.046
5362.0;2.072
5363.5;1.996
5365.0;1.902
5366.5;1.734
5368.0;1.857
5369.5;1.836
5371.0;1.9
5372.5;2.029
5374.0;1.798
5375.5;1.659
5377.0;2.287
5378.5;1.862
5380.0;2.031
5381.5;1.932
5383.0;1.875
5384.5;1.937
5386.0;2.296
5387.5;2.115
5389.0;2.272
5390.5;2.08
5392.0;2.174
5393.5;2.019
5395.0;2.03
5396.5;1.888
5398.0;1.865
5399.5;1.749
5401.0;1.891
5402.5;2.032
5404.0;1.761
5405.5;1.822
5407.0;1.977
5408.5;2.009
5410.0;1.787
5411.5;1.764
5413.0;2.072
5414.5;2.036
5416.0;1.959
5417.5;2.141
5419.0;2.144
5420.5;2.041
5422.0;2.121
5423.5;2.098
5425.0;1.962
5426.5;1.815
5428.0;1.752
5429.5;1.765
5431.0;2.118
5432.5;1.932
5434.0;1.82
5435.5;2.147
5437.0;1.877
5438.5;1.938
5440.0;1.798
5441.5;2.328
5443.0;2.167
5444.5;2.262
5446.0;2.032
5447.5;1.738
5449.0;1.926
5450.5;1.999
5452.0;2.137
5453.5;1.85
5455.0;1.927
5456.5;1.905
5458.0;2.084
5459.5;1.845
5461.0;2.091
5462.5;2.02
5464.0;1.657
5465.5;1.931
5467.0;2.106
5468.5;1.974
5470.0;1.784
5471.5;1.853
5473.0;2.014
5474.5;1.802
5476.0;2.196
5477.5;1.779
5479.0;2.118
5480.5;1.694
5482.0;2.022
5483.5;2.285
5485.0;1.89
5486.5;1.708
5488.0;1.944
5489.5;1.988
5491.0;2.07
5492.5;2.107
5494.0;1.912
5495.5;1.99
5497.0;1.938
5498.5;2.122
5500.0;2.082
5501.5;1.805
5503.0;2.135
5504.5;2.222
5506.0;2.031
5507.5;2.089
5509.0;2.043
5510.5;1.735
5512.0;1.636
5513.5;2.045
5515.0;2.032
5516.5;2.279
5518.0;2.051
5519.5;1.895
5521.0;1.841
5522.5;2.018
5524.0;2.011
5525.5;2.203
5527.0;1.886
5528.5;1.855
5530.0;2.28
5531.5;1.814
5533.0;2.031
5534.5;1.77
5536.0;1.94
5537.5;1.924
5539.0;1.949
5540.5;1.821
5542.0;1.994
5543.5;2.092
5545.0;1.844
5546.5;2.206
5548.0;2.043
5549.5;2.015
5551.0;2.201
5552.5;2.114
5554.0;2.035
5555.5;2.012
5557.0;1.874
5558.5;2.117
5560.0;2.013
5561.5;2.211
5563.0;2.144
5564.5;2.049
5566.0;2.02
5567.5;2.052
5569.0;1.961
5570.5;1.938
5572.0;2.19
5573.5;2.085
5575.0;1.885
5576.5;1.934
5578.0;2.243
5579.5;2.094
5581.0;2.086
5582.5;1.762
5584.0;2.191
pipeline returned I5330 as -0.01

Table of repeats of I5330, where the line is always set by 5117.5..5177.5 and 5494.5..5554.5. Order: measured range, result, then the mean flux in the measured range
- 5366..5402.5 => -0.05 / 1.97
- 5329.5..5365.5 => -0.08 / 1.99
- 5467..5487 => 0.01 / 1.94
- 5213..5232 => -0.07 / 1.87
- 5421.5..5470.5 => -0.02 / 1.97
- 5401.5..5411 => 0.01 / 1.89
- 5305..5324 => -0.09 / 1.99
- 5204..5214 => -0.02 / 1.77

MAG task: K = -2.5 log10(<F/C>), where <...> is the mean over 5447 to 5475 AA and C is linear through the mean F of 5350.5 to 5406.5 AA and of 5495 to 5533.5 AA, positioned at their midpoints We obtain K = 0.03 mag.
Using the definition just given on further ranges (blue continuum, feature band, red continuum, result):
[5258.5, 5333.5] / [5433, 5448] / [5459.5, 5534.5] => -0.03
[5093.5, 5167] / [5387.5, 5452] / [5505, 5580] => -0.03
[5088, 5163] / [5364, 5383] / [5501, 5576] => 0.01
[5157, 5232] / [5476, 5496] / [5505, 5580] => -0.01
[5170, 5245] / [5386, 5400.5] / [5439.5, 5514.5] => -0.07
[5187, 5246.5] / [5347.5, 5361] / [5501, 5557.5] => -0.06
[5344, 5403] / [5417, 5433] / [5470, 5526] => 0.00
